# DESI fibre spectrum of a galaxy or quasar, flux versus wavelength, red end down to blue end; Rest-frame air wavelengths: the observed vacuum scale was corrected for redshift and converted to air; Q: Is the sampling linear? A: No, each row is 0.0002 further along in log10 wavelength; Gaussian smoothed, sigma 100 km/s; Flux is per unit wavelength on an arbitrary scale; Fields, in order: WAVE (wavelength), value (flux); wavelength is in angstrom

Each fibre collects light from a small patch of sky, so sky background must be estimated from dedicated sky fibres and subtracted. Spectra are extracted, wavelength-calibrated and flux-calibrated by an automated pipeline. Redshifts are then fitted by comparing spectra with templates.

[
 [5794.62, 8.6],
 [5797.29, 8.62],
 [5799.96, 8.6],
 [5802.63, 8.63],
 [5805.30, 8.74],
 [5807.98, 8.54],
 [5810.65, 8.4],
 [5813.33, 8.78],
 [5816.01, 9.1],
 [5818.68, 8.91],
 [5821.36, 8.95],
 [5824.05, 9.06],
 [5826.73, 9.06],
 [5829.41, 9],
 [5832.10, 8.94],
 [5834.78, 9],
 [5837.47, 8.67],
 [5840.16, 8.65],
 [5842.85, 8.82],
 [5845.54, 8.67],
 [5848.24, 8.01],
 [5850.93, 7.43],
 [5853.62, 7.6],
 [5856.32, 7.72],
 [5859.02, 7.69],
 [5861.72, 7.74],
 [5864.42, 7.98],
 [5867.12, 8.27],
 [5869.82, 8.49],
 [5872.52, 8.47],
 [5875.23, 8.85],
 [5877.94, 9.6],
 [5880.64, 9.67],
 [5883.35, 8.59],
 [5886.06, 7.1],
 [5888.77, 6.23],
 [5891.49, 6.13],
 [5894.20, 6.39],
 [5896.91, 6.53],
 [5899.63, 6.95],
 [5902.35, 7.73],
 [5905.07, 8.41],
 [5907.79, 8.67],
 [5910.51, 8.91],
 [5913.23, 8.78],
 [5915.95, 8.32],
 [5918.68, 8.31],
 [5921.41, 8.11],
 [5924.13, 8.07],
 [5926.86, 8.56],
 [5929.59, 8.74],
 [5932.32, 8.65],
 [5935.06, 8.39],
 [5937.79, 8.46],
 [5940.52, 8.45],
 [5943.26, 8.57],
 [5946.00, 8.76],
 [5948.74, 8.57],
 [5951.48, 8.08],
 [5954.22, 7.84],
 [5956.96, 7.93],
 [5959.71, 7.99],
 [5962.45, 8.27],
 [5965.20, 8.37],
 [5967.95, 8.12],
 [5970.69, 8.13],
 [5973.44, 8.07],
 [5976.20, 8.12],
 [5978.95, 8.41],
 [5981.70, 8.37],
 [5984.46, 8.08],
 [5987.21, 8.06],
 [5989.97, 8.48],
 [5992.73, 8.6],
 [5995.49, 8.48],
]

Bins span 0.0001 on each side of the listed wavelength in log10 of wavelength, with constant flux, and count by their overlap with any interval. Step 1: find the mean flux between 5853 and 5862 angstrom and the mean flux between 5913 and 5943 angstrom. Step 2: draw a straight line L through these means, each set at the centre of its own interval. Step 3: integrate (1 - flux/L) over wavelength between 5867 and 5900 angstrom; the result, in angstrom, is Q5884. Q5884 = 0.6 angstrom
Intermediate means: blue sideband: 7.68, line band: 7.8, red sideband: 8.43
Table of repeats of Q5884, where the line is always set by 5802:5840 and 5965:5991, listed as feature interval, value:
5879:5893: 1.6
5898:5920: 0.6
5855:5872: 1.3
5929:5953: -0.4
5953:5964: 0.4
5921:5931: 0.0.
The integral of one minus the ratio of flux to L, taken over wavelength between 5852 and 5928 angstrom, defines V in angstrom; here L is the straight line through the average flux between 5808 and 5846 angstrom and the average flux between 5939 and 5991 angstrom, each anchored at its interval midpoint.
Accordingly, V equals 5.2 angstrom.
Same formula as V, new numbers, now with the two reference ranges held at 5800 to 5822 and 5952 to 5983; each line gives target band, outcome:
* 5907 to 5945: -0.9 angstrom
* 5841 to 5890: 2.1 angstrom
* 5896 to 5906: 1.2 angstrom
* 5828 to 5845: -0.4 angstrom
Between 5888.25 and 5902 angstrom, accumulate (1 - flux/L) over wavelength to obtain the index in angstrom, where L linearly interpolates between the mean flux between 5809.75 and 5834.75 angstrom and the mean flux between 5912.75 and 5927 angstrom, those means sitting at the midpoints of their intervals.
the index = 3.11 angstrom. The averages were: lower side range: 8.93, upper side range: 8.32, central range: 6.55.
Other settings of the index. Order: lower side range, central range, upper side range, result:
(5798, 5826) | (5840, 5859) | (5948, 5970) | 1.2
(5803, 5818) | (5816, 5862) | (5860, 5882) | 0.9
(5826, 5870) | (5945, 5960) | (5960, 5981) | 0.1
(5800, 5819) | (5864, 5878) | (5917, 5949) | 0.0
